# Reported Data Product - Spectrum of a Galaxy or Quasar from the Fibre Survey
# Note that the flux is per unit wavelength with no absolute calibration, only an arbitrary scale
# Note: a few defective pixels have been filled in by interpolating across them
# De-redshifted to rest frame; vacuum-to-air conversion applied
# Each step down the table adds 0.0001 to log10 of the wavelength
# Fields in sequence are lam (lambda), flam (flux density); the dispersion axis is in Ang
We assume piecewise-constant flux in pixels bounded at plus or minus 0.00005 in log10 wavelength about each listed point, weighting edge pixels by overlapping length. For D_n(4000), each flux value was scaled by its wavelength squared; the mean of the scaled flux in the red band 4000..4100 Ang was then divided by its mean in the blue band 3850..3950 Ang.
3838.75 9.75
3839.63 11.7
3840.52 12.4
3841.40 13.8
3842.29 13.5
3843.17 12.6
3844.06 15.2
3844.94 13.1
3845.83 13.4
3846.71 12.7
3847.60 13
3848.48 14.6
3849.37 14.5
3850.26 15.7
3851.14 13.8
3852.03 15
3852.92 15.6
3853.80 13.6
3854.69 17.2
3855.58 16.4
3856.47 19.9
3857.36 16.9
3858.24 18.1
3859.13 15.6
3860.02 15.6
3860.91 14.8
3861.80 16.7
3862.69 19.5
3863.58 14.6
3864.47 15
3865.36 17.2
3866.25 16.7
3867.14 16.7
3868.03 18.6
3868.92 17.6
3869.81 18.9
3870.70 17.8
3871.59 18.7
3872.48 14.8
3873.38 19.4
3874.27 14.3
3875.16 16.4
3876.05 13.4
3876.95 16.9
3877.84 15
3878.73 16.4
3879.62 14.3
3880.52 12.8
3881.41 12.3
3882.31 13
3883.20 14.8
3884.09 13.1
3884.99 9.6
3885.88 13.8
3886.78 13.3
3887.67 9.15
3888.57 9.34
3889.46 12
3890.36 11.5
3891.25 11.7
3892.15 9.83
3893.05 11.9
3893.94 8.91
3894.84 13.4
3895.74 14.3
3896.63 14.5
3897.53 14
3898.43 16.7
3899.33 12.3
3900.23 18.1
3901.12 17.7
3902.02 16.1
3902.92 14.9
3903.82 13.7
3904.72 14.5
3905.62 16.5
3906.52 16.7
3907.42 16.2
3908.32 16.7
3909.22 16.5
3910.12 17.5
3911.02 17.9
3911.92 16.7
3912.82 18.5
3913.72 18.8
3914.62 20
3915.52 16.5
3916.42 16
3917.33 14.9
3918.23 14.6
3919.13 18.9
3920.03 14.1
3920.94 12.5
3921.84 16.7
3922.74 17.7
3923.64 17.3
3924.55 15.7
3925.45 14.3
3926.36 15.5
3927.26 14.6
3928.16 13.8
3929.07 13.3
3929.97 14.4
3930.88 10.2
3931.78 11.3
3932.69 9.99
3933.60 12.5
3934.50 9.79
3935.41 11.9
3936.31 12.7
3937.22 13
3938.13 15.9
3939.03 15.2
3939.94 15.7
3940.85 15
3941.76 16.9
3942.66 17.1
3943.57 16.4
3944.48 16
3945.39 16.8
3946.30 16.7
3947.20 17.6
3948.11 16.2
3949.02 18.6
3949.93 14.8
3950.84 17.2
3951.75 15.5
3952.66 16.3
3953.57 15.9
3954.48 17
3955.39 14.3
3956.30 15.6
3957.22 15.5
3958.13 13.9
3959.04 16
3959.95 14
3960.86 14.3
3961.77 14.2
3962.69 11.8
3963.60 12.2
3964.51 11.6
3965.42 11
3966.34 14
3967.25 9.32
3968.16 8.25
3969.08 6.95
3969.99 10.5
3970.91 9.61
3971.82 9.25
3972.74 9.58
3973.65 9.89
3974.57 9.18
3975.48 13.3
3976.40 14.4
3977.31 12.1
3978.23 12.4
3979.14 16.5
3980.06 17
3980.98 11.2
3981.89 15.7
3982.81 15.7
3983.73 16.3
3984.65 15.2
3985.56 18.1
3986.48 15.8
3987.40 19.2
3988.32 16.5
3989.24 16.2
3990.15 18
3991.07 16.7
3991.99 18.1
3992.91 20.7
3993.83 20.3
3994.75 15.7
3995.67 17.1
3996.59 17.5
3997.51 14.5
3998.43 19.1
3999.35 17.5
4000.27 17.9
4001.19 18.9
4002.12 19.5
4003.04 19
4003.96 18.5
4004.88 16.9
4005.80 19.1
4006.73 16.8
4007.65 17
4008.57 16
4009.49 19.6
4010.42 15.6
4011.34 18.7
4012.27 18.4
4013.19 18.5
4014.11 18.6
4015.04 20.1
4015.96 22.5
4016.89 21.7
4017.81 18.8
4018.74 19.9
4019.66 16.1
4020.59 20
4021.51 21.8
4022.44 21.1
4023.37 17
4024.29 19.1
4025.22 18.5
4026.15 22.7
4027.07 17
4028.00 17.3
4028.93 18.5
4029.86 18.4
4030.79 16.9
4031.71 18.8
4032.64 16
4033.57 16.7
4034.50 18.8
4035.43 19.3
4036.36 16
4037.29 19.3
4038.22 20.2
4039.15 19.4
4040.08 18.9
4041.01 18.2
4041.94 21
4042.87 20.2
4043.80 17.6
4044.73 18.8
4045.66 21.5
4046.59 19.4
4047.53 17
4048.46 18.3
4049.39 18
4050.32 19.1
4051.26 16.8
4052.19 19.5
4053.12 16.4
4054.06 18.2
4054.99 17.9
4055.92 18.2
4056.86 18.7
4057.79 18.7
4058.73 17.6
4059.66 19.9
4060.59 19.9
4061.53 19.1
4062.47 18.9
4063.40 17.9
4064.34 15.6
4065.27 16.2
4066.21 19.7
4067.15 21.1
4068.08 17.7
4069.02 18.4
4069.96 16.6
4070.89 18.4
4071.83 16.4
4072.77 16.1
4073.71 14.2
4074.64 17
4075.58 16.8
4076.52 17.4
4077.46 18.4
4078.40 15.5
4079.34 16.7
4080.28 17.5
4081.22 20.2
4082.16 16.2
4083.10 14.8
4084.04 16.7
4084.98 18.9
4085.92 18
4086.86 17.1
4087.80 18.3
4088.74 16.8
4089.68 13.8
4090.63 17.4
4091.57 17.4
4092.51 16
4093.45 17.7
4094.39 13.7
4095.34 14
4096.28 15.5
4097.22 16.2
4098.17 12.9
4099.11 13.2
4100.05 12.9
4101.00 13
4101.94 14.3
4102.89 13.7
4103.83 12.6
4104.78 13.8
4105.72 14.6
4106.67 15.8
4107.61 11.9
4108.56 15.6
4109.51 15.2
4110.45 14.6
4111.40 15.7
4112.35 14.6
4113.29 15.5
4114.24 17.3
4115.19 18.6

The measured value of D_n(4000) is 1.3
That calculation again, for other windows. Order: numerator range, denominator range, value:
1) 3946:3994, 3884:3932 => 1.02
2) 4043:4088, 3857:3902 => 1.33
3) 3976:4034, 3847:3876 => 1.17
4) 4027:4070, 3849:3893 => 1.34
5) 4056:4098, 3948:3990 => 1.31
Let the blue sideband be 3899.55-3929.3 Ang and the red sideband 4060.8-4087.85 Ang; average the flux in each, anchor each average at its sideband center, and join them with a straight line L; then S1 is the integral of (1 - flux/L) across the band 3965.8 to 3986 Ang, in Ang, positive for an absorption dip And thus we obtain 5.09 Ang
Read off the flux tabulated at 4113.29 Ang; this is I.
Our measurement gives 15.5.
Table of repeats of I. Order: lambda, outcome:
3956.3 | 15.6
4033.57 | 16.7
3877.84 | 15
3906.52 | 16.7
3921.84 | 16.7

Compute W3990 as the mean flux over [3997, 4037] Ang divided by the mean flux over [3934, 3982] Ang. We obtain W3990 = 1.34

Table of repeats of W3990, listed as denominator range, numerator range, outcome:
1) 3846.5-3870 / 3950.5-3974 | 0.80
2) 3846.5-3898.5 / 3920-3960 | 1.01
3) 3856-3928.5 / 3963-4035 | 1.07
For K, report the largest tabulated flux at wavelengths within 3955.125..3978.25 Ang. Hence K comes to 16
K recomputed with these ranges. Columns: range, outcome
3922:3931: 17.7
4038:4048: 21.5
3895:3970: 20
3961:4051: 22.7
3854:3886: 19.9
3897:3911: 18.1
